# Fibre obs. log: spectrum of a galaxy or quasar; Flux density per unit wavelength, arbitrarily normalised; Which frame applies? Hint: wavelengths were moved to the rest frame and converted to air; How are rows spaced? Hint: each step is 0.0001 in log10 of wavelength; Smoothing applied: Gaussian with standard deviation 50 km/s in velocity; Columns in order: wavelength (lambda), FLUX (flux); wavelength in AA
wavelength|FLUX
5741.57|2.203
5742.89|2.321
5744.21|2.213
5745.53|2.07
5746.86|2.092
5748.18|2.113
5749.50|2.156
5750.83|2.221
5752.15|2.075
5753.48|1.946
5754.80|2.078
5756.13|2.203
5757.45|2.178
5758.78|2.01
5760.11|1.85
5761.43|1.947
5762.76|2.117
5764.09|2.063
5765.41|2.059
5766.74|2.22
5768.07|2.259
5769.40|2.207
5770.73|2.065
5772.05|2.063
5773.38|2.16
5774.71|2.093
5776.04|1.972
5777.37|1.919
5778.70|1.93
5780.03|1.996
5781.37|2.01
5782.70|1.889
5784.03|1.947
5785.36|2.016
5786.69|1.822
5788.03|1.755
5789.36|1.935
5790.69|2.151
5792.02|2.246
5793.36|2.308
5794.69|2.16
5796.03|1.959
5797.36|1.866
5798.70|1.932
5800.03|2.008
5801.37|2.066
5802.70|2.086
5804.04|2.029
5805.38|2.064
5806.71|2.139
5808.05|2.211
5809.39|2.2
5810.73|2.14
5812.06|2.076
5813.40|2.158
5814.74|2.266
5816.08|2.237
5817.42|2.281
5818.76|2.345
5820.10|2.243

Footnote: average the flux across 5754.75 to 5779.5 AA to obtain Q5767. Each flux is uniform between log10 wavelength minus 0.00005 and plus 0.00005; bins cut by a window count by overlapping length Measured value 2.07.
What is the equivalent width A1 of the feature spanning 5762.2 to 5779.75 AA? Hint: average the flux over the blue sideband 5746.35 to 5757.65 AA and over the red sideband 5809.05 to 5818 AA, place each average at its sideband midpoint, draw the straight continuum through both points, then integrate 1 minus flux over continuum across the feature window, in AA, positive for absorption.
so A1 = 0.5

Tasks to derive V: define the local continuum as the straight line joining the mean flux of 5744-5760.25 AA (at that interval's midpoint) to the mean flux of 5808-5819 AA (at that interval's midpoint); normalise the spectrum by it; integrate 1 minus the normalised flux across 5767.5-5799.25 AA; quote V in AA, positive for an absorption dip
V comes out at 1.8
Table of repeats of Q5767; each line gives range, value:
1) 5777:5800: 1.99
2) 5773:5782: 2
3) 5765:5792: 2.03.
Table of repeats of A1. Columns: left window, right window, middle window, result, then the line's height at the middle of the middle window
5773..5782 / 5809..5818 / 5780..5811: 0.9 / 2.1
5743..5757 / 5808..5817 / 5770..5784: 0.9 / 2.15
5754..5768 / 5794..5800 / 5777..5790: 0.6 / 2.02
